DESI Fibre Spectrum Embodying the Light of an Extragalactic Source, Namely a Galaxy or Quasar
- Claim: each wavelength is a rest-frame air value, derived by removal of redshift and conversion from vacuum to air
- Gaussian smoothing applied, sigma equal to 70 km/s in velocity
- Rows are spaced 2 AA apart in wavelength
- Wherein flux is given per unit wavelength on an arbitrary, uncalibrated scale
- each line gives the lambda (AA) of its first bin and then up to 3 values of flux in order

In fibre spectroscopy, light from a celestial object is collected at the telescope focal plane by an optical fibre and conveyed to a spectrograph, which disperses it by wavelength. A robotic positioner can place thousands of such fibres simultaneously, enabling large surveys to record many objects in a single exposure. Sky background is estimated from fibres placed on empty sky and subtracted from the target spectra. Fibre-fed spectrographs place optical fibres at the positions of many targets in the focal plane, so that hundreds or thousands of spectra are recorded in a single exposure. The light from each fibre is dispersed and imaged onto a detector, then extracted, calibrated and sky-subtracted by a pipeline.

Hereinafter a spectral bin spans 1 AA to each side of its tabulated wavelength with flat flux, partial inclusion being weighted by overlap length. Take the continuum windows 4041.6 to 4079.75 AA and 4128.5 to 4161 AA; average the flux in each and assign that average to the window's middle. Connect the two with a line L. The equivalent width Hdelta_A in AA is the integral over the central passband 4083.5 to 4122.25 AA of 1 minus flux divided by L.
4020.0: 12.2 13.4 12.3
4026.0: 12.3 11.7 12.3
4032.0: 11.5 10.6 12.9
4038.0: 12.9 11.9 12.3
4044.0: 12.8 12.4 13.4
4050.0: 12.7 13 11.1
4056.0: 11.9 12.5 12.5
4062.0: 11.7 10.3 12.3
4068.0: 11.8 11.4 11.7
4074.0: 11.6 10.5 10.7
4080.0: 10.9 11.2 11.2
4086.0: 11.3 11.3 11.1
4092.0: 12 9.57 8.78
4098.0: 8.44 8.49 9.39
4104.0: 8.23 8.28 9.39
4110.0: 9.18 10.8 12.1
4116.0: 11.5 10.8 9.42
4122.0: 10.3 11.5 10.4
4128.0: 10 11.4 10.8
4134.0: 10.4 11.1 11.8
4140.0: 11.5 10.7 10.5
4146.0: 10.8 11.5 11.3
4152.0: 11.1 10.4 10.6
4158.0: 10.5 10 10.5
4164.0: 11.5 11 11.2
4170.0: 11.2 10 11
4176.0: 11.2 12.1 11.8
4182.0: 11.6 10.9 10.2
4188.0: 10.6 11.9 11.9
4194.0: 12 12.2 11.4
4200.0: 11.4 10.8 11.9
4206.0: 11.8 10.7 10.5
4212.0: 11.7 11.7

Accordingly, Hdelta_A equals 4.5 AA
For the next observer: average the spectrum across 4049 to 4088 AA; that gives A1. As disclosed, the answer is 11.6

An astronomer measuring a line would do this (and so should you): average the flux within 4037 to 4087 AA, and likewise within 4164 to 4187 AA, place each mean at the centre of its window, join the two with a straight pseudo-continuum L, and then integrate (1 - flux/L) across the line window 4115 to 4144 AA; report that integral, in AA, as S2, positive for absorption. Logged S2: 1.5 AA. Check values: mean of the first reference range 11.8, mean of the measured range 10.8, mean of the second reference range 11.1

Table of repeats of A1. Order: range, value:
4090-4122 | 9.82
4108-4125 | 10.6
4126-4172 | 10.9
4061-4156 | 10.7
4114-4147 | 10.8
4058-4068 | 11.8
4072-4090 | 11.1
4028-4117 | 11.2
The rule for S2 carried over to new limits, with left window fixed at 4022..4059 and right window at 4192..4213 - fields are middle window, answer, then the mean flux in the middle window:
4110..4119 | 0.6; 11.1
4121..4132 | 1.0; 10.7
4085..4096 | 1.1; 10.8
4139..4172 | 2.3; 10.9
